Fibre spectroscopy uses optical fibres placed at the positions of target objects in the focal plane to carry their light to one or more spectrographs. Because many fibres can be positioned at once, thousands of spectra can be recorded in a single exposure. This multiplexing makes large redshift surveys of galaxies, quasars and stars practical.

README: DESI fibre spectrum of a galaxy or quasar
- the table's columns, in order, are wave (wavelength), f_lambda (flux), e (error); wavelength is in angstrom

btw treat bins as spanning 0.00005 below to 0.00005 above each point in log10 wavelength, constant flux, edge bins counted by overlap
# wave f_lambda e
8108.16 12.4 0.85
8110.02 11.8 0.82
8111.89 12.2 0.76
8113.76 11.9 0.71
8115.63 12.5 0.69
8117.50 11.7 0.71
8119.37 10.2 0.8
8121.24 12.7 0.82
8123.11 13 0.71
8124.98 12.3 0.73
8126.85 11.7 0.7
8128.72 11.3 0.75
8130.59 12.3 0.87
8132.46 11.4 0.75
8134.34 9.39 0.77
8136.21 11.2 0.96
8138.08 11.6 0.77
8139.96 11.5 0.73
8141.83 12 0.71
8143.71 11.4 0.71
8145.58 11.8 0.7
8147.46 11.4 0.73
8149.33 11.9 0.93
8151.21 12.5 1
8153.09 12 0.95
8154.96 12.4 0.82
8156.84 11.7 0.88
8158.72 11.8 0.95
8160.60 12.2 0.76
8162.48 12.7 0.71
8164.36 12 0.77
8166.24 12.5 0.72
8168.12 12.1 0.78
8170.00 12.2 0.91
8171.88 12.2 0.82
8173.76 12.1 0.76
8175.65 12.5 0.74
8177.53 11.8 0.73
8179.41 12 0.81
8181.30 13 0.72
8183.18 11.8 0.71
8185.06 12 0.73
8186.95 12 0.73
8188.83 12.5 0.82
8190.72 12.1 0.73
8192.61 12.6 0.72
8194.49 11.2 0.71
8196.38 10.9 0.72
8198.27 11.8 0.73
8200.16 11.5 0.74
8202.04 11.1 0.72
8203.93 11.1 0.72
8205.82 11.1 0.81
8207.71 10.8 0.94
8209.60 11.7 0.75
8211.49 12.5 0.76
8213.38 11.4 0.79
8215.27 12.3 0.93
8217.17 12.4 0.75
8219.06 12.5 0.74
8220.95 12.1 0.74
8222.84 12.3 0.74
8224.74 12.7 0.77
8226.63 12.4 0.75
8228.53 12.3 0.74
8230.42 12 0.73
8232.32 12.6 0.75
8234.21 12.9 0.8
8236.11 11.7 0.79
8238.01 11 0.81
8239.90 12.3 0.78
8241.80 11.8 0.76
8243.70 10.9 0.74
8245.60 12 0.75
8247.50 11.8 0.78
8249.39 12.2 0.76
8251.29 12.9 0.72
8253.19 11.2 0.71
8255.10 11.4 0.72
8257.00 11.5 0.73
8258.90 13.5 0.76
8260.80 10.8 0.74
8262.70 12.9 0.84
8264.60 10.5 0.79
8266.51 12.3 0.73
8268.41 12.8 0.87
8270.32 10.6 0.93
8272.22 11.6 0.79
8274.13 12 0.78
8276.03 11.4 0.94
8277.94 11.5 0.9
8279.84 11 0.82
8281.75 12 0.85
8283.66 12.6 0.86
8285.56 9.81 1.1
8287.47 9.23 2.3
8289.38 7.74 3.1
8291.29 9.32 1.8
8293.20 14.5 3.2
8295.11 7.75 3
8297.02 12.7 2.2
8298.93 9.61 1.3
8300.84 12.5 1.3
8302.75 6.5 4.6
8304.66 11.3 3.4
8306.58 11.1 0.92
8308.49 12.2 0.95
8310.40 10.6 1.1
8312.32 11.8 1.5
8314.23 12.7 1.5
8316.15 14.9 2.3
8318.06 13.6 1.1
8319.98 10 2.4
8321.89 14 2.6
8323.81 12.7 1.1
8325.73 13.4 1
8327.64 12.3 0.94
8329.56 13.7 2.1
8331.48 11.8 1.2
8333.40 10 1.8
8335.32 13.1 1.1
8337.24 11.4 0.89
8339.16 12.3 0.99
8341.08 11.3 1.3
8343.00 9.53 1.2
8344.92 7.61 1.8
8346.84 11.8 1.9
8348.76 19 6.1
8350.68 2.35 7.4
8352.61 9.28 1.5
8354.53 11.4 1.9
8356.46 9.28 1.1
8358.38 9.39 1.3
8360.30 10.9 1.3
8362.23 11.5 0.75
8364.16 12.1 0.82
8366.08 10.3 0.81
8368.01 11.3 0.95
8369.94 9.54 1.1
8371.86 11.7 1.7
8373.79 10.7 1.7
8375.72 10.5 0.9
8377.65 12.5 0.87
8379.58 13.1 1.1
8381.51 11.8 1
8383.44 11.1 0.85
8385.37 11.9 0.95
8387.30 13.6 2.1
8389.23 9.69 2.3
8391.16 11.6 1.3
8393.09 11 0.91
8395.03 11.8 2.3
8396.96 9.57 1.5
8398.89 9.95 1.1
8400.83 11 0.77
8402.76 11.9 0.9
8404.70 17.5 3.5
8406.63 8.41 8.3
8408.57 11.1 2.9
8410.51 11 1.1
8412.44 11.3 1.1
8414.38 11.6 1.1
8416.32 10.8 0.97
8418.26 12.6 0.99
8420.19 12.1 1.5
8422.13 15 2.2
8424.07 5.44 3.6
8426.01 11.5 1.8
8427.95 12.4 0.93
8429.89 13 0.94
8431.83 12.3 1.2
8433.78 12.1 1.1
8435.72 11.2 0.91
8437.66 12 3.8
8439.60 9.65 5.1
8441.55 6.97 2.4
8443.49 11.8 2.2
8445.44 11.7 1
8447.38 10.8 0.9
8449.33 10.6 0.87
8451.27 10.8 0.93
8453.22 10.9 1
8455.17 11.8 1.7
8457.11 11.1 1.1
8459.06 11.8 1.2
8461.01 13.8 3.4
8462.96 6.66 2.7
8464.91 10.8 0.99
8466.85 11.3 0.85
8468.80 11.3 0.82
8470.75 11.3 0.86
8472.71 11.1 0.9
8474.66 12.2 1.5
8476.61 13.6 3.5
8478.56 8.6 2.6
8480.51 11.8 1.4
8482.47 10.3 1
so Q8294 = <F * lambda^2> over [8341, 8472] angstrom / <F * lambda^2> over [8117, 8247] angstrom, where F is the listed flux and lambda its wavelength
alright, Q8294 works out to 1.0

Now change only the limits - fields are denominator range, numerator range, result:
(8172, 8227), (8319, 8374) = 0.97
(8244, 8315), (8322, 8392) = 1.02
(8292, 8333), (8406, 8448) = 0.97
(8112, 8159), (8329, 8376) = 0.97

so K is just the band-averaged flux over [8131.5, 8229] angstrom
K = 11.9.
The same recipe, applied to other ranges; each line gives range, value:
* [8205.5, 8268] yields 12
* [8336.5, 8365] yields 10.6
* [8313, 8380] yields 11.4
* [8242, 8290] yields 11.5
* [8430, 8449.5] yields 11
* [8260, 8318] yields 11.2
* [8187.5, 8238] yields 11.9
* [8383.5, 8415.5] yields 11.4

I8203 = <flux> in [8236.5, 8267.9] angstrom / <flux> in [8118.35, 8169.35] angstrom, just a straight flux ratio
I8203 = 1.00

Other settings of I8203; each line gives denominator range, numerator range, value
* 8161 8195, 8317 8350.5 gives 0.98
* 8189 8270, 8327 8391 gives 0.94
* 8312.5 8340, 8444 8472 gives 0.88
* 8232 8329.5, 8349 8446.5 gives 0.96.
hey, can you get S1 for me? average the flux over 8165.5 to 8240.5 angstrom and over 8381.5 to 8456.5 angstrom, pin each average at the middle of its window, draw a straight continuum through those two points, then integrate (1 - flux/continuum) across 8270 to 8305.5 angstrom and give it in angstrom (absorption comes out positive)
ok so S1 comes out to 3.06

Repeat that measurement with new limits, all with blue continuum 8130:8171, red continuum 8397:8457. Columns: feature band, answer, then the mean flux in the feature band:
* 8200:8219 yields 0.1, 11.6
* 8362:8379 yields 0.3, 11.2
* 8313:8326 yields -1.7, 13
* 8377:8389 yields -0.8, 12.2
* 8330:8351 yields 0.3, 11.3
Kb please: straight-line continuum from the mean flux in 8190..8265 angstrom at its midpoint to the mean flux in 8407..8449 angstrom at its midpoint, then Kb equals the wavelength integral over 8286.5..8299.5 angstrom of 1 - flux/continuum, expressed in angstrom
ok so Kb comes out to 1.7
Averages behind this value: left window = 11.9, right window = 11.2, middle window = 10.1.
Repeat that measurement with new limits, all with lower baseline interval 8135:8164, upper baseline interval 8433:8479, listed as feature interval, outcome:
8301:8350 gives -2.3 angstrom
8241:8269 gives -0.8 angstrom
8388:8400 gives 0.6 angstrom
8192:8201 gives 0.1 angstrom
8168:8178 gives -0.3 angstrom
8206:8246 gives -1.3 angstrom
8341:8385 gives 1.9 angstrom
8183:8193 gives -0.4 angstrom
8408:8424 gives -0.7 angstrom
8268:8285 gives -0.2 angstrom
